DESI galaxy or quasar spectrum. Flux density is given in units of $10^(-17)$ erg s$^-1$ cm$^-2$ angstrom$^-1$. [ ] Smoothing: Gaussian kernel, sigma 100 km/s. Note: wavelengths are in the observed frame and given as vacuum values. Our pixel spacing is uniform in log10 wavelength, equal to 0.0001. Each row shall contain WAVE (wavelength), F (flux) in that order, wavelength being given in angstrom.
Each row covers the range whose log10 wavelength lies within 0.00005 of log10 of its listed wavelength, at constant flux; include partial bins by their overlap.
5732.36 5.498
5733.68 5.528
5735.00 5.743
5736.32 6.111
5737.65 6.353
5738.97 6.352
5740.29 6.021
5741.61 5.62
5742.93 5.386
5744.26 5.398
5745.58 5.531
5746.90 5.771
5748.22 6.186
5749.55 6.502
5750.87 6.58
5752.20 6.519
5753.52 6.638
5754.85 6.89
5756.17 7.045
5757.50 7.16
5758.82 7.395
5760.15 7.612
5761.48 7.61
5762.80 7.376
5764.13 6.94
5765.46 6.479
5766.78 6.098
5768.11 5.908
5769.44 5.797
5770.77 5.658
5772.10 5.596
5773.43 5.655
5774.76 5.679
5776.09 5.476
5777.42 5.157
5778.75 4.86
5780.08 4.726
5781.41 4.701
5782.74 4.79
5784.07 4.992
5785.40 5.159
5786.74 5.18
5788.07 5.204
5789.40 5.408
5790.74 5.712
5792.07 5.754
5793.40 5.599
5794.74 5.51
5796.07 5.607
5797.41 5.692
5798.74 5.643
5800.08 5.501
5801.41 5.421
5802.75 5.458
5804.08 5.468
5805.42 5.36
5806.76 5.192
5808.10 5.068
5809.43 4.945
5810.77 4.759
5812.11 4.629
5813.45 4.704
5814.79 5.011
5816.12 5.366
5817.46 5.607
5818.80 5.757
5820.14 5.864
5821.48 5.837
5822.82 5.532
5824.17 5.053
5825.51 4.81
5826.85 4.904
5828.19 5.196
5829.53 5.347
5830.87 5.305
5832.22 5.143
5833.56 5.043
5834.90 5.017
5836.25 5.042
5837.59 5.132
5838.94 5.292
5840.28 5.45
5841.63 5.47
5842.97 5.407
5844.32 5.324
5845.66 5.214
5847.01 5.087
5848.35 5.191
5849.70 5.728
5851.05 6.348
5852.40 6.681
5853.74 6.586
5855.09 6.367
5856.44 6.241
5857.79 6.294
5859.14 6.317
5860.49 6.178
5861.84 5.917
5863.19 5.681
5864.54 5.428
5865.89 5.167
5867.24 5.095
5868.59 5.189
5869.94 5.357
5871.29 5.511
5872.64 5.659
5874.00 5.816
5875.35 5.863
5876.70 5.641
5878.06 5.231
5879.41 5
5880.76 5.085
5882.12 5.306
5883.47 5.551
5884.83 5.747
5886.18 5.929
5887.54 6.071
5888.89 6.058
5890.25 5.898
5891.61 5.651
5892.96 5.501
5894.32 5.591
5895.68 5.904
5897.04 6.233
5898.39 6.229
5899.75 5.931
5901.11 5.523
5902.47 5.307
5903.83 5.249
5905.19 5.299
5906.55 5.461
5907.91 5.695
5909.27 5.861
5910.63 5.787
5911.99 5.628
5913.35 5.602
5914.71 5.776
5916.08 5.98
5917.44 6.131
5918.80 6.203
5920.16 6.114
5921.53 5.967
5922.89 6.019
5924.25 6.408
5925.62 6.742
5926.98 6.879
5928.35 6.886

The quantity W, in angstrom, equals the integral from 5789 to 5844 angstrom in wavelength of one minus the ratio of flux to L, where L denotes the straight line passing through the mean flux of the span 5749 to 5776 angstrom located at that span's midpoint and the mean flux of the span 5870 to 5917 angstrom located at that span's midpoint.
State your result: 7.6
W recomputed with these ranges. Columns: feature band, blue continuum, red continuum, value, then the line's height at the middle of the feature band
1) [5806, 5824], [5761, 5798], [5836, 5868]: 1.35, 5.67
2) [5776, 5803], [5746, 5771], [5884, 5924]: 4.84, 6.47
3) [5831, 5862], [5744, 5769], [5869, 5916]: 1.61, 5.98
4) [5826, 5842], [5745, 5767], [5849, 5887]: 2.28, 6.05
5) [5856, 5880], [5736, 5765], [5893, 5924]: 1.37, 5.98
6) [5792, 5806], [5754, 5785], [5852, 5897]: 1.02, 5.97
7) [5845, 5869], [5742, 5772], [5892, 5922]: 0.69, 6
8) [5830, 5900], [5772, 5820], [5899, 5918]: -1.50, 5.52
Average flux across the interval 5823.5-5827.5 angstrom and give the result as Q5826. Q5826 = 4.93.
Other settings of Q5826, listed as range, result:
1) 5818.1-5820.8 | 5.81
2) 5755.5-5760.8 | 7.31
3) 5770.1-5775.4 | 5.64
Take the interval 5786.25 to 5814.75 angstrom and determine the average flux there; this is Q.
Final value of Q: 5.32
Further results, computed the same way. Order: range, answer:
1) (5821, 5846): 5.23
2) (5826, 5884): 5.53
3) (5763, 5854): 5.42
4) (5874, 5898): 5.68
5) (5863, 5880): 5.43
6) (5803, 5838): 5.2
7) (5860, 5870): 5.5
